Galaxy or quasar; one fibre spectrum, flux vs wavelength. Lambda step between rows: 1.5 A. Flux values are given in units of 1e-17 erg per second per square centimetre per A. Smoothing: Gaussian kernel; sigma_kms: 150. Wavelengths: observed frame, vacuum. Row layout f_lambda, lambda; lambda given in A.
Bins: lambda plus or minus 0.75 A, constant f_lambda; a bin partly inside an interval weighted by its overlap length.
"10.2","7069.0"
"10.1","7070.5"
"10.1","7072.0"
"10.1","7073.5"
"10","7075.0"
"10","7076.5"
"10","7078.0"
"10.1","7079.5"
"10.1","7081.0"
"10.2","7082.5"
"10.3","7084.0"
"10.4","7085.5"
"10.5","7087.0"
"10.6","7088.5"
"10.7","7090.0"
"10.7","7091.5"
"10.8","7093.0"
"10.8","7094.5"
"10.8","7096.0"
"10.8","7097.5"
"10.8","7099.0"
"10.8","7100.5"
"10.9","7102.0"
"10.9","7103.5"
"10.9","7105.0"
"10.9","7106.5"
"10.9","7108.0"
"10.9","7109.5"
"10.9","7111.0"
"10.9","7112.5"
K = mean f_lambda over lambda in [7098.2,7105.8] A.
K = 10.9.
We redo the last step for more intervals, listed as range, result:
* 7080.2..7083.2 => 10.1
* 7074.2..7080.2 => 10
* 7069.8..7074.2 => 10.1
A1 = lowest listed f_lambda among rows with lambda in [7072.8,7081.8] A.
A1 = 10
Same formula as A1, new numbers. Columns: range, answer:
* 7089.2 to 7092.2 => 10.7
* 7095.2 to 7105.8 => 10.8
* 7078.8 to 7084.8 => 10.1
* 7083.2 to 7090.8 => 10.3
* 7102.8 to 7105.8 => 10.9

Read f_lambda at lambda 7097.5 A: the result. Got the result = 10.8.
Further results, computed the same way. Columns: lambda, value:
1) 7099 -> 10.8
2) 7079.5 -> 10.1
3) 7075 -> 10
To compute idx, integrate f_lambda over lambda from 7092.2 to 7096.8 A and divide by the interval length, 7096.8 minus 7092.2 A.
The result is 10.8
